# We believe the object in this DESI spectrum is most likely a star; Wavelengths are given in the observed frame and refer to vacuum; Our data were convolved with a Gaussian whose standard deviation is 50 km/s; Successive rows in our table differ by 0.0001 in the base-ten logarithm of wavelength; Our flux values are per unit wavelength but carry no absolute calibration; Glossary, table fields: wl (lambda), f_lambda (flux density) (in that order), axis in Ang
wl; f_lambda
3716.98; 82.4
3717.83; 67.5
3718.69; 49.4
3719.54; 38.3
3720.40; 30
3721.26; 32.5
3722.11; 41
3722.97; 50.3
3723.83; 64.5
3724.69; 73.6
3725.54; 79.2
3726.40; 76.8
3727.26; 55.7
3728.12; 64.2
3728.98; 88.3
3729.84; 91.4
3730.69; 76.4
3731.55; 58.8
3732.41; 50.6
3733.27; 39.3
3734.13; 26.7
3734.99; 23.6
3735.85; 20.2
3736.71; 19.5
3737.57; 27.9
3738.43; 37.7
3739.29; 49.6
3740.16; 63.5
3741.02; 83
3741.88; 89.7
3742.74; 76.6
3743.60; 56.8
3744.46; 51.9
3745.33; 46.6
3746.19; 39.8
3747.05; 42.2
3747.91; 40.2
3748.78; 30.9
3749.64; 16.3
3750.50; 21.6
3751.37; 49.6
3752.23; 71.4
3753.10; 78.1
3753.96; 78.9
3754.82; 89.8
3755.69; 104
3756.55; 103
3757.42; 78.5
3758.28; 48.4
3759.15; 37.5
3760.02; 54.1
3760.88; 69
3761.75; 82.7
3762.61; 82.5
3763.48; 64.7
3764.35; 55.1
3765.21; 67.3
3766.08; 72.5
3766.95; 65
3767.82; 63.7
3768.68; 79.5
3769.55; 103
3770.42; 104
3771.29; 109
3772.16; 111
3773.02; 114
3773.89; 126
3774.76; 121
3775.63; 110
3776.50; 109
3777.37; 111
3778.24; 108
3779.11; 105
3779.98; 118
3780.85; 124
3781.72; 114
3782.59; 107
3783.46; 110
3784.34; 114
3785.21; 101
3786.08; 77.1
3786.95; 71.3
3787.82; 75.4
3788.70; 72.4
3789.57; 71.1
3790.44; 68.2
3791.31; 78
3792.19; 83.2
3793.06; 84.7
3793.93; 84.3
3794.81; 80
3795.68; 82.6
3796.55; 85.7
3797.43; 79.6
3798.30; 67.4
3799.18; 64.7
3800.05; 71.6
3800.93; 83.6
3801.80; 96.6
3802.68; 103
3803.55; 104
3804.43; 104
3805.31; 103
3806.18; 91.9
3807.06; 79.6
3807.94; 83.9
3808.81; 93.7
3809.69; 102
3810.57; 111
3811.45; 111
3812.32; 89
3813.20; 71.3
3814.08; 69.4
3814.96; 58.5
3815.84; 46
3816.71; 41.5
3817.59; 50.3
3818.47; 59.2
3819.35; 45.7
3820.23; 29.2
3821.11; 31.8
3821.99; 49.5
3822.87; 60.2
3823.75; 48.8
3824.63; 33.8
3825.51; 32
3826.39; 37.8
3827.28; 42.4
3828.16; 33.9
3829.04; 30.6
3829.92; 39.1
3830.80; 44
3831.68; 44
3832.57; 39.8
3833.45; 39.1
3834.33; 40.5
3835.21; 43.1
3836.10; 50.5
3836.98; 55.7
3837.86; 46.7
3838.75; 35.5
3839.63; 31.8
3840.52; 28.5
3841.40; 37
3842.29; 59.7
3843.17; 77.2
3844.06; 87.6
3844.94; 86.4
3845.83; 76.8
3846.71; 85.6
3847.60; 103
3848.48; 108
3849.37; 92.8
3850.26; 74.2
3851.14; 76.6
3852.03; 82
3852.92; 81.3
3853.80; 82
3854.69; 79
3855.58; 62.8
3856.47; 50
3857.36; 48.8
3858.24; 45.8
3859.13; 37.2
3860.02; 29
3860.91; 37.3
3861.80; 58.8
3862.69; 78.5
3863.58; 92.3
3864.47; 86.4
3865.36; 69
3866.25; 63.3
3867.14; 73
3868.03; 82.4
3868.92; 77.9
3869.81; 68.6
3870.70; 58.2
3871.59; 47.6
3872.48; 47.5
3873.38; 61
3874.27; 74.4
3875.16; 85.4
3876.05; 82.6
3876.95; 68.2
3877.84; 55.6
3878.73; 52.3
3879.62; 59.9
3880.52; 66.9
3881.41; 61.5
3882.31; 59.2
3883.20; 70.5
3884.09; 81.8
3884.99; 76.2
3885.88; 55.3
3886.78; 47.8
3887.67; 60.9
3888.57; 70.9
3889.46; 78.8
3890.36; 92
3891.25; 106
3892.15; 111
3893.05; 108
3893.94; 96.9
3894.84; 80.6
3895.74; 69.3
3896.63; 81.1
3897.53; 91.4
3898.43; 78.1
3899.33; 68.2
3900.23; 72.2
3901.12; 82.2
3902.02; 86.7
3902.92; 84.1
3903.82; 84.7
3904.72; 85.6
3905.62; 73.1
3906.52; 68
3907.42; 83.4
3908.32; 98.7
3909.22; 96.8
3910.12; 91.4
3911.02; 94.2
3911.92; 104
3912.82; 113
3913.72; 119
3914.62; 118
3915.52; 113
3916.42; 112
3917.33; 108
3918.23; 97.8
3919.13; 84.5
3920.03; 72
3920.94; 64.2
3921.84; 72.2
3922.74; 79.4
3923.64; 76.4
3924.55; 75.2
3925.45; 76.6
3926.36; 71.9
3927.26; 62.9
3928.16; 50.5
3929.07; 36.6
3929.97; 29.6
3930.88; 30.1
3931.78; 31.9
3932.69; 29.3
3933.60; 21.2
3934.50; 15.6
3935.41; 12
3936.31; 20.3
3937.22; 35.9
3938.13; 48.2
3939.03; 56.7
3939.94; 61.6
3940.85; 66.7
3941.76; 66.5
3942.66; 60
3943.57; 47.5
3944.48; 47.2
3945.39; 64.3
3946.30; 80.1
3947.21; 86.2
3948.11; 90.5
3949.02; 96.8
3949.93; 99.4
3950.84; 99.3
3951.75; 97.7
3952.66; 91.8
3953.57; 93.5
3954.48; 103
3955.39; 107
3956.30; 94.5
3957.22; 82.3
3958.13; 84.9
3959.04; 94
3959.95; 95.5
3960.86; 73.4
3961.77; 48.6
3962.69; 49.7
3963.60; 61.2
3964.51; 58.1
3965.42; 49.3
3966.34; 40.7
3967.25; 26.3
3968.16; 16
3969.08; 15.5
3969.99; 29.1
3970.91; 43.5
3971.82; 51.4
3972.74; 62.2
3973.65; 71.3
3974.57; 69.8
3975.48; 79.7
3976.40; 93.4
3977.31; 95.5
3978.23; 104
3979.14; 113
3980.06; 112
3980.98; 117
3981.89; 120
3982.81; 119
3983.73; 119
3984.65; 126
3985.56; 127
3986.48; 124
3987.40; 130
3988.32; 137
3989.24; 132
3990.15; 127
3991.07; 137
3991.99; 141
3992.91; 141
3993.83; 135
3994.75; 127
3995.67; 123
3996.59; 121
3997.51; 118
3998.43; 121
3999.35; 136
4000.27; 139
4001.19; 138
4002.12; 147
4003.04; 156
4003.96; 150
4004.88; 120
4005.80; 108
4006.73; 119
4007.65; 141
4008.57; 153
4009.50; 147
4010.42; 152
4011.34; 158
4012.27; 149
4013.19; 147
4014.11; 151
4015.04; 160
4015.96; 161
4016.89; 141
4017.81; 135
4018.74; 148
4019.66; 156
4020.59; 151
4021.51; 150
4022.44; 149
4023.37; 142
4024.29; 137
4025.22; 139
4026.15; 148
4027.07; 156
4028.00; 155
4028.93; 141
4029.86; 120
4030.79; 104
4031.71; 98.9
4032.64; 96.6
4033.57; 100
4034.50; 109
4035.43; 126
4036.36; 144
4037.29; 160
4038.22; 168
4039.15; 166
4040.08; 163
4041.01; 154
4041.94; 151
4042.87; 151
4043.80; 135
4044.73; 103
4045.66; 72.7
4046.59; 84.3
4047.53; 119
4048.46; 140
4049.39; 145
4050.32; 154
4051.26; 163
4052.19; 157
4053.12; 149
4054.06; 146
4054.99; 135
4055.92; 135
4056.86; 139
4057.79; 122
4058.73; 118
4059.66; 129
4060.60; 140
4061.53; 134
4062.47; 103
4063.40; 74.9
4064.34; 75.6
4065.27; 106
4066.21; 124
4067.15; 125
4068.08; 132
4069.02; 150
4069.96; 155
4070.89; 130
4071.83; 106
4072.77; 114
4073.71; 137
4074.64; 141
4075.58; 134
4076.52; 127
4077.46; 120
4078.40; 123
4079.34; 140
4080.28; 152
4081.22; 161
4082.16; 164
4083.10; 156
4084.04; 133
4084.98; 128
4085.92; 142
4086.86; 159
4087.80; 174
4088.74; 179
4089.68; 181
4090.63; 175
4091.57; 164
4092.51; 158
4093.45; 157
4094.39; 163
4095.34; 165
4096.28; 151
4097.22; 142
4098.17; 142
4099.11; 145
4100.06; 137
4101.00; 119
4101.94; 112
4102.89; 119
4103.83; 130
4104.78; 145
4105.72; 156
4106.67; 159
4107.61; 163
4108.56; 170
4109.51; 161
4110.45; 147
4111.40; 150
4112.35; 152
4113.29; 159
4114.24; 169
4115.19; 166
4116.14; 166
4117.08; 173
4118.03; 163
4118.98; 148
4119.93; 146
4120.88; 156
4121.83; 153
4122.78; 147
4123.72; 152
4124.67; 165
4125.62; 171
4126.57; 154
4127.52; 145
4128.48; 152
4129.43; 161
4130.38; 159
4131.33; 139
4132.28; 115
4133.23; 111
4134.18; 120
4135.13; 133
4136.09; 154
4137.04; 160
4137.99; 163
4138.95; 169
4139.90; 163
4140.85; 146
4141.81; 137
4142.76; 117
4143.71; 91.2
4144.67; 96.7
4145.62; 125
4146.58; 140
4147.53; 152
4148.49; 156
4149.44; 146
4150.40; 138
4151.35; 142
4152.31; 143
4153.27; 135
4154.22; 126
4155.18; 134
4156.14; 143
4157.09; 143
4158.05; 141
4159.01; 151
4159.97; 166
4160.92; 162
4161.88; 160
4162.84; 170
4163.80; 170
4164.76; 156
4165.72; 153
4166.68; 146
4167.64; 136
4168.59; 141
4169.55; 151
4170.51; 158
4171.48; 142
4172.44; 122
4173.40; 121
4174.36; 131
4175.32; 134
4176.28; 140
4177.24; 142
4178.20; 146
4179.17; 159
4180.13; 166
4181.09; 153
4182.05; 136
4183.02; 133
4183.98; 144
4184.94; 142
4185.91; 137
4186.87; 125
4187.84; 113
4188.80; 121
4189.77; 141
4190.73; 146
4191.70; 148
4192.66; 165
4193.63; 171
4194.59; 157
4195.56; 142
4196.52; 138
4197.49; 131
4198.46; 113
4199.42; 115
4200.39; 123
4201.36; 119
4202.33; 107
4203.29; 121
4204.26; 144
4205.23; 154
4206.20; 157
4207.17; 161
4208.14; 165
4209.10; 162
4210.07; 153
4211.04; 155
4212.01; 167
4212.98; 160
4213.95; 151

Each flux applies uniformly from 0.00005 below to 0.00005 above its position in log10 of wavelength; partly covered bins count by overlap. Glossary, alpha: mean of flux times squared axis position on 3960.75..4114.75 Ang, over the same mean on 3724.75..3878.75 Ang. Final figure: 2.1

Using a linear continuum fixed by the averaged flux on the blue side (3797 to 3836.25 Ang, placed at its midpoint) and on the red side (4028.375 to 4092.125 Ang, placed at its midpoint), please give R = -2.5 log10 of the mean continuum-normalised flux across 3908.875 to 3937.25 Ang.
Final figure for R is 0.32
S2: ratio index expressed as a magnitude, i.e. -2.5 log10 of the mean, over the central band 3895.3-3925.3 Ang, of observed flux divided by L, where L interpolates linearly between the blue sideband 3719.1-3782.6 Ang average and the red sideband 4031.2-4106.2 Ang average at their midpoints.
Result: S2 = 0.18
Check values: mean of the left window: 69.6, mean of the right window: 137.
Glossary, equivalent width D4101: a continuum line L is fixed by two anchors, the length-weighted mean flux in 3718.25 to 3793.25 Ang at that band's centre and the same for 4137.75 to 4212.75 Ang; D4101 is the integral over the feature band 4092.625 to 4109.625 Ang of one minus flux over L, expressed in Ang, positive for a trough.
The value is -2.1 Ang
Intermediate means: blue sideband 71.6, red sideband 143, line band 146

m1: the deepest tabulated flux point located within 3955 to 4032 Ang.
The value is 15.5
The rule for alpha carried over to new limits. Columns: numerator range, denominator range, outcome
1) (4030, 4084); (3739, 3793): 1.91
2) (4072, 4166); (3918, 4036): 1.61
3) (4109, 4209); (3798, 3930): 2.35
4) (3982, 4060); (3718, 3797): 2.16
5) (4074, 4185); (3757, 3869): 2.36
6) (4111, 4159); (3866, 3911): 2.17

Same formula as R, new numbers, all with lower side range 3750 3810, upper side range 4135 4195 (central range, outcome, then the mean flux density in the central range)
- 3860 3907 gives 0.36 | 73.2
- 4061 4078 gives 0.07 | 122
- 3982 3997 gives -0.10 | 129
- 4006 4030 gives -0.20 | 146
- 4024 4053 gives -0.08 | 134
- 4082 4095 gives -0.20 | 159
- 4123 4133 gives -0.09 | 150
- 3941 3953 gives 0.38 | 78.6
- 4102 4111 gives -0.10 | 148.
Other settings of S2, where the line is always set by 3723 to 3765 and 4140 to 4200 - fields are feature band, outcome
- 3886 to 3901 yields 0.08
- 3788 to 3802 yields -0.14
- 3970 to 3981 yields 0.27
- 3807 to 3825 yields 0.12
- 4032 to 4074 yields -0.10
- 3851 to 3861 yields 0.33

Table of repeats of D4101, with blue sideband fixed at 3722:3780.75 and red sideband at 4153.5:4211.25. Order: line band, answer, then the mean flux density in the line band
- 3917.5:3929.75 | 3.5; 70.9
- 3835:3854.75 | 3.9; 68.9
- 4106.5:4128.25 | -4.2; 158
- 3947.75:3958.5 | 0.9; 95.1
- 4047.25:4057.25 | -1.9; 144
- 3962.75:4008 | 2.9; 103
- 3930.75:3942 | 7.1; 37.8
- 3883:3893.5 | 1.5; 80.2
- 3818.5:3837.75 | 9.5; 42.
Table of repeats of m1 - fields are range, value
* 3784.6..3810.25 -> 64.7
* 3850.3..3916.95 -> 29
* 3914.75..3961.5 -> 12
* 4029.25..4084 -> 72.7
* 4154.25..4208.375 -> 107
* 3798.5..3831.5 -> 29.2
